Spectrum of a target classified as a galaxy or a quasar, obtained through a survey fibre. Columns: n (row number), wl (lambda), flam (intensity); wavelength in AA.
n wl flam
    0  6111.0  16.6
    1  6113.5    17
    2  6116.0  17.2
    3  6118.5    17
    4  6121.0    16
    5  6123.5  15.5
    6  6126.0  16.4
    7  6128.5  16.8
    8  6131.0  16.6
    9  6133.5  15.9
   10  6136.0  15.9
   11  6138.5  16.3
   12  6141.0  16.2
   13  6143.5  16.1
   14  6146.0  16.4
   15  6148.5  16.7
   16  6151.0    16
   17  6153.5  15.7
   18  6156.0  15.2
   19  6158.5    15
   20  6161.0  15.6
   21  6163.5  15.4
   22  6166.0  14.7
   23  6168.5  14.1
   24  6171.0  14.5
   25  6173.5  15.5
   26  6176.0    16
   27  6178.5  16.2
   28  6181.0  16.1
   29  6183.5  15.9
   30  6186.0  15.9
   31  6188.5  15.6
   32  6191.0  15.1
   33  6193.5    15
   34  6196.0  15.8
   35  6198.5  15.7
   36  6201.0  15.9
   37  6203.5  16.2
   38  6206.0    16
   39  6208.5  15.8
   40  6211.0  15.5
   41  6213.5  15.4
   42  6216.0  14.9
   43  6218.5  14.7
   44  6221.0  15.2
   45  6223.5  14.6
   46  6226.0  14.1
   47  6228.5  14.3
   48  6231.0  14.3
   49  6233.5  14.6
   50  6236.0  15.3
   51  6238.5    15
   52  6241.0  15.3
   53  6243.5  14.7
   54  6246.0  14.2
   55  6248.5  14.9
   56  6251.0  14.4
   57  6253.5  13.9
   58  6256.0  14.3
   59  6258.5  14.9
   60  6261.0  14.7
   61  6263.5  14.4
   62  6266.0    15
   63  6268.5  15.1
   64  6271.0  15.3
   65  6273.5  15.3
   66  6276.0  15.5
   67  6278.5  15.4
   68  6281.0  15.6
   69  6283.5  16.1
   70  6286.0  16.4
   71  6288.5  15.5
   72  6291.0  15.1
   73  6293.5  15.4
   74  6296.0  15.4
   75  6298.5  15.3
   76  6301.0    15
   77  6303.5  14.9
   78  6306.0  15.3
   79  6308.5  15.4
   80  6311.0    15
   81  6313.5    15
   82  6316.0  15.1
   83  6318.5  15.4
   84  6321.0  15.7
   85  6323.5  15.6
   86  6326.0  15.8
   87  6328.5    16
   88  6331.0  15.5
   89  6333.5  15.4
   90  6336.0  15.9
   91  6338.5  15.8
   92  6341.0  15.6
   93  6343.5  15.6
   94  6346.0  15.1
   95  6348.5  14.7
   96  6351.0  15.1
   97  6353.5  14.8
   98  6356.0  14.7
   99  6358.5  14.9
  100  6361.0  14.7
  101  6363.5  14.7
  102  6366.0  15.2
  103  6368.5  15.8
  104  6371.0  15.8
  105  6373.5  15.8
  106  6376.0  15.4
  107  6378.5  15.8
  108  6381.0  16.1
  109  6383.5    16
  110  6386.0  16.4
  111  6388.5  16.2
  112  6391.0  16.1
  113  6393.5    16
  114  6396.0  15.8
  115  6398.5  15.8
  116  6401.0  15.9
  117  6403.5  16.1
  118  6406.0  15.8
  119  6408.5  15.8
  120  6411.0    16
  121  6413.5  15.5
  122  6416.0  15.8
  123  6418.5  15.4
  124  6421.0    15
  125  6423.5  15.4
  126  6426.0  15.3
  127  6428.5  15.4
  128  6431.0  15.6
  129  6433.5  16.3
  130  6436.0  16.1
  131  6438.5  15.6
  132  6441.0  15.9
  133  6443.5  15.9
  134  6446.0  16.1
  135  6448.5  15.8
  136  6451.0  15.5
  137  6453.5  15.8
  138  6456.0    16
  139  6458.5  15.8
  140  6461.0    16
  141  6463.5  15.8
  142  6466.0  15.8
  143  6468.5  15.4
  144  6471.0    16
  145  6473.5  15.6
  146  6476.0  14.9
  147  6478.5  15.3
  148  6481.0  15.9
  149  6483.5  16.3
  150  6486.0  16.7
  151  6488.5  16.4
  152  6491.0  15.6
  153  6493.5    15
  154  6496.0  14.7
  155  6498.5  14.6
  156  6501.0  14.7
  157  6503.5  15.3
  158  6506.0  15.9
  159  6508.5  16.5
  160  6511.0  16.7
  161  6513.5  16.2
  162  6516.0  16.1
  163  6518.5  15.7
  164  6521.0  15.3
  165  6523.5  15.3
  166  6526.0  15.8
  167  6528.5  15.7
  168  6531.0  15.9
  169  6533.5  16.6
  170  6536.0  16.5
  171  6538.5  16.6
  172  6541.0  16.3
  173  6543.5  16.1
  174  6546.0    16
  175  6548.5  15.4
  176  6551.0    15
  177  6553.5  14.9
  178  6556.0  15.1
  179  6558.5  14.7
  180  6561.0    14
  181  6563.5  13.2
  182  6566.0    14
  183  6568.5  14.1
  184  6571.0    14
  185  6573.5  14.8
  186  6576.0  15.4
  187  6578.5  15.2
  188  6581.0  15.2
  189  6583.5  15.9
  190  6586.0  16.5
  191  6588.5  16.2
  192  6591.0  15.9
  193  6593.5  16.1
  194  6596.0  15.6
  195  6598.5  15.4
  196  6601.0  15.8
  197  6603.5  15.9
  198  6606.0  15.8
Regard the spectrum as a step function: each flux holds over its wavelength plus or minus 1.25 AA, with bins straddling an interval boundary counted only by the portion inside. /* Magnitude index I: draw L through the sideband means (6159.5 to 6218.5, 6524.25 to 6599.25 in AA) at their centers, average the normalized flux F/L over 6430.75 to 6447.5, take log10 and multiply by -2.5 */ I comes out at -0.04 mag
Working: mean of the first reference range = 15.5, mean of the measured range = 15.9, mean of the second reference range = 15.4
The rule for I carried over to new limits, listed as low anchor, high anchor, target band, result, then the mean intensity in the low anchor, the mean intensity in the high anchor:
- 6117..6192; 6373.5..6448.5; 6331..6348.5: 0.022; 15.8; 15.8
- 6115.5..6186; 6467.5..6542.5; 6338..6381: 0.038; 15.9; 15.8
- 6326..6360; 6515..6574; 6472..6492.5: -0.036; 15.3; 15.3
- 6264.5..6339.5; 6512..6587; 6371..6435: -0.026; 15.4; 15.4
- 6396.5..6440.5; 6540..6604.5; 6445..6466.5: -0.017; 15.7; 15.3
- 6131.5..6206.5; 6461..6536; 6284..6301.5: 0.015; 15.7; 15.7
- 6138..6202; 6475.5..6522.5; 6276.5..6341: 0.012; 15.6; 15.7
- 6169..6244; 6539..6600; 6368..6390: -0.046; 15.3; 15.2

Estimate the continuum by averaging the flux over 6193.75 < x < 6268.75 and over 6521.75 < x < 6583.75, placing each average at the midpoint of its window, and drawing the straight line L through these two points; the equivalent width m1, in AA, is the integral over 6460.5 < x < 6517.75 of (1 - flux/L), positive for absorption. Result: -1.9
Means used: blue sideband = 15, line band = 15.7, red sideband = 15.3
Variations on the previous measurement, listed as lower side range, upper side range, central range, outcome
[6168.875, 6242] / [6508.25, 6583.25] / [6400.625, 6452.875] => -1.2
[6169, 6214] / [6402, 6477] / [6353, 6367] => 0.8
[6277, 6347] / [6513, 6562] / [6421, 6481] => -0.4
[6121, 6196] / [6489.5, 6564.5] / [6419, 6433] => 0.2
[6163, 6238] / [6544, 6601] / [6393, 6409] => -0.7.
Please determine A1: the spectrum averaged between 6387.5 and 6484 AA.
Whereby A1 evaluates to 15.8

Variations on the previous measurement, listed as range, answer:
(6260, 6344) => 15.4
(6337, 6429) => 15.6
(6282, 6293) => 15.7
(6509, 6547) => 16.1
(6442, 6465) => 15.9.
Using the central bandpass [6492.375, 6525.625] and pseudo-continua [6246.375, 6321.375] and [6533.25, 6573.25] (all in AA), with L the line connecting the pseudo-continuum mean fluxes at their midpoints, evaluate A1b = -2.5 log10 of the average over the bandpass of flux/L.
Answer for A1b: -0.03 mag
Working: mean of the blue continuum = 15.1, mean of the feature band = 15.5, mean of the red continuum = 15.1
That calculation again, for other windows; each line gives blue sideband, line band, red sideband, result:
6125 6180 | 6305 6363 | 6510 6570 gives 0.02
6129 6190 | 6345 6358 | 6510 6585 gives 0.05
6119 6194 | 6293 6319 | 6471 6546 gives 0.04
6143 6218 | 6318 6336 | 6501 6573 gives -0.01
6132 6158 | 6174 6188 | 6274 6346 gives 0.00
